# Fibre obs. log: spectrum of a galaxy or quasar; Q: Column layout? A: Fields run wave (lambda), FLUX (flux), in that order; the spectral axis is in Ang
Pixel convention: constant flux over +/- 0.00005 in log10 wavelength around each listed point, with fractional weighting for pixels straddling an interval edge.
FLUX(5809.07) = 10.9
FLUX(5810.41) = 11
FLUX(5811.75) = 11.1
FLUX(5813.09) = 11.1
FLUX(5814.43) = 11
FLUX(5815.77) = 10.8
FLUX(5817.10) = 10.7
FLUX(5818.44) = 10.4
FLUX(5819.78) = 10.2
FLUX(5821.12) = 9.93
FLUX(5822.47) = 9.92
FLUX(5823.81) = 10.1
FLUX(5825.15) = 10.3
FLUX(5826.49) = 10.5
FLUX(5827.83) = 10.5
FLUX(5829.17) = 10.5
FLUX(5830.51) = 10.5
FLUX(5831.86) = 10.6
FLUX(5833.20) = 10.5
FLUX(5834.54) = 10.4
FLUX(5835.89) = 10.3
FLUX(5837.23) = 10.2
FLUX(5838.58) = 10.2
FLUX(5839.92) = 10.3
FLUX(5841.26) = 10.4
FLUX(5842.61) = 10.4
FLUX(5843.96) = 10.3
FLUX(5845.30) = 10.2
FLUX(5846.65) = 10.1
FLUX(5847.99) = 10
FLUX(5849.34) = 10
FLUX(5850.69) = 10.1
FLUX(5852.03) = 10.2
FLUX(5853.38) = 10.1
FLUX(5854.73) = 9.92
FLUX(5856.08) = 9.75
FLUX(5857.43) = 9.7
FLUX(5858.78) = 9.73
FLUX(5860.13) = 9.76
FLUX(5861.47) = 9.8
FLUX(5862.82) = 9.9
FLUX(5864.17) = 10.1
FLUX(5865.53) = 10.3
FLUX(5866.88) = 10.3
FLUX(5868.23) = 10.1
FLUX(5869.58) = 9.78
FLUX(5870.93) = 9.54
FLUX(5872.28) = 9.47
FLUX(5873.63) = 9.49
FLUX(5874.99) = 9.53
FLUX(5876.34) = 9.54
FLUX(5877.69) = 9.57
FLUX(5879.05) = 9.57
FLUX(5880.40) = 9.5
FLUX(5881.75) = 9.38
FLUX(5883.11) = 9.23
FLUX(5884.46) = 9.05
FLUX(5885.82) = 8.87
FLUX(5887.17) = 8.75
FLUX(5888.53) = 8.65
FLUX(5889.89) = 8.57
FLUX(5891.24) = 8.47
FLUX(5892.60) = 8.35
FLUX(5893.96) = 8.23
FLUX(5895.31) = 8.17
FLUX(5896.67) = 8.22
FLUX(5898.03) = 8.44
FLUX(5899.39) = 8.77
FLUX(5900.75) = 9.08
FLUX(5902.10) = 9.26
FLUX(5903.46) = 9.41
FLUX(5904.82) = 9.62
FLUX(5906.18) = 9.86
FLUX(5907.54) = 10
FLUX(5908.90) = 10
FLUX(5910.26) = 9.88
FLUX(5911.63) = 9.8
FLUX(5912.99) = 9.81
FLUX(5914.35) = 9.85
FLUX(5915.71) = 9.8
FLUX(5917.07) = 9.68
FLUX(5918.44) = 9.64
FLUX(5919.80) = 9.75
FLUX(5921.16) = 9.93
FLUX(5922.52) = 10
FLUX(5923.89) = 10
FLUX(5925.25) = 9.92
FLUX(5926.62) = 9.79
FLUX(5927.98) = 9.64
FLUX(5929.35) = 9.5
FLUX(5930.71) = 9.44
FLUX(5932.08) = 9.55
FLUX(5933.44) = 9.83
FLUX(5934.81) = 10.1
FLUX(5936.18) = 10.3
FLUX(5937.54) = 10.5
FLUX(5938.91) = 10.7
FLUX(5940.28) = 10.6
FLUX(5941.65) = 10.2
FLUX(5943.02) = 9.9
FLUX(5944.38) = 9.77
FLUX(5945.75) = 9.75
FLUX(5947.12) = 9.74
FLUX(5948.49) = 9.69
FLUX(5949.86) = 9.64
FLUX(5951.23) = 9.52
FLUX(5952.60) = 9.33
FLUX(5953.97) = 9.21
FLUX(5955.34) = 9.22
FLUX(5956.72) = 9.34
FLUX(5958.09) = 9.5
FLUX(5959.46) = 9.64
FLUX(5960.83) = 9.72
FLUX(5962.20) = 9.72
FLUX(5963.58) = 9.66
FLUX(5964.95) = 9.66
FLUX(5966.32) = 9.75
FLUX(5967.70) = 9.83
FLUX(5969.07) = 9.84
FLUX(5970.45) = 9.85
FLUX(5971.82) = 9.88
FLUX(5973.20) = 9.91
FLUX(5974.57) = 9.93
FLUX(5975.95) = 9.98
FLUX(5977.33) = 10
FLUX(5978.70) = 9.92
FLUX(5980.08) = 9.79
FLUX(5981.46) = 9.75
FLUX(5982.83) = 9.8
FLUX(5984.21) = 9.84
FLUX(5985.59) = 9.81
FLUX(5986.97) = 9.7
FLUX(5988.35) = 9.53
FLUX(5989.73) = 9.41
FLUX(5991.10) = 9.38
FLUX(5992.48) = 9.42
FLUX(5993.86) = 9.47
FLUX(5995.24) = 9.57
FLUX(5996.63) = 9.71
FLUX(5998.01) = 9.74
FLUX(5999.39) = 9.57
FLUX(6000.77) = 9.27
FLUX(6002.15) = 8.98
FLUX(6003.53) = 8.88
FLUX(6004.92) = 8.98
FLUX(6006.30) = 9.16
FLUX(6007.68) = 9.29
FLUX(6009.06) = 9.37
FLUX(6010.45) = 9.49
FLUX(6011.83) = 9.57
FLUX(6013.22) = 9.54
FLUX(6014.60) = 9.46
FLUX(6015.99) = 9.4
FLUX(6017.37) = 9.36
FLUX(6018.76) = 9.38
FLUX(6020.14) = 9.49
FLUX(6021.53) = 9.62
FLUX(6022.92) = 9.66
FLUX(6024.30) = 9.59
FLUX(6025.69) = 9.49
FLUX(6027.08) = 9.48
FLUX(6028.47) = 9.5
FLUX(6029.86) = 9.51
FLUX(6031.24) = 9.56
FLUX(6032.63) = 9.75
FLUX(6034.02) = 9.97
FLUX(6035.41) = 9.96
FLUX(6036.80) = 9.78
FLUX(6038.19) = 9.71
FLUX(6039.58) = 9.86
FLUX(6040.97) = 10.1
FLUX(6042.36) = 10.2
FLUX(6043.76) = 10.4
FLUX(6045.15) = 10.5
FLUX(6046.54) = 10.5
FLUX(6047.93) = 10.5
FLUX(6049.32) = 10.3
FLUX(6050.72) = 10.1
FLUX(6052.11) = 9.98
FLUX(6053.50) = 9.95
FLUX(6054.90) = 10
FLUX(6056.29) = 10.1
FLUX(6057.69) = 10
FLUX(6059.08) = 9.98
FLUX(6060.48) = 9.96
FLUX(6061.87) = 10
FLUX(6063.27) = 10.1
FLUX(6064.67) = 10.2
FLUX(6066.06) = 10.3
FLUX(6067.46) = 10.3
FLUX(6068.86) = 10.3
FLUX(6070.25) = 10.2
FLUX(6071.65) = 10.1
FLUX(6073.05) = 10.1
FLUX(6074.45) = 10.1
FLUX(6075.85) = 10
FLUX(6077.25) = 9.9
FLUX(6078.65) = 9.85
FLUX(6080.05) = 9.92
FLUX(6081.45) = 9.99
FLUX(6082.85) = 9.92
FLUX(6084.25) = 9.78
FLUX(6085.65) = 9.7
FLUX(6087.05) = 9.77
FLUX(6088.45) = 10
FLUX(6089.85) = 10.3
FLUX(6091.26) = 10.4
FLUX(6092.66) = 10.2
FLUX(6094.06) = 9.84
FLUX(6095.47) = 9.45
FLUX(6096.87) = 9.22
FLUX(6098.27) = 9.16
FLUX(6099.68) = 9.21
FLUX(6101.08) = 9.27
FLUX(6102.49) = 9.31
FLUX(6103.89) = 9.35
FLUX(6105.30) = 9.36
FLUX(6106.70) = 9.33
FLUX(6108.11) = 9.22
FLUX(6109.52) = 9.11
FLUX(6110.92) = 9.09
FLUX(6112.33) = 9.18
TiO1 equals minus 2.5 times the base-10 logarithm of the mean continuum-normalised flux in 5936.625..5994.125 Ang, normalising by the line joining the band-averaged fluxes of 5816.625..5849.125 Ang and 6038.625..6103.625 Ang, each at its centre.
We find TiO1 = 0.04 mag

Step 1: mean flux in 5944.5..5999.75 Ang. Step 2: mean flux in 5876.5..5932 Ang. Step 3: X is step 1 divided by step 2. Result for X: 1.0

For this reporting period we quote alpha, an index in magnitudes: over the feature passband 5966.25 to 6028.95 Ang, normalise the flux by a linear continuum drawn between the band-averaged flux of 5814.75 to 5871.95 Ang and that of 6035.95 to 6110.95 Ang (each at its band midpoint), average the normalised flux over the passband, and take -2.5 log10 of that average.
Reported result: 0.05 mag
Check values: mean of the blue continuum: 10.2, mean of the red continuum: 9.9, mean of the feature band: 9.57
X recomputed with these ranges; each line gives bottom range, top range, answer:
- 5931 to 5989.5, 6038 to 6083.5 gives 1.03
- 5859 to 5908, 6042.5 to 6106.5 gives 1.07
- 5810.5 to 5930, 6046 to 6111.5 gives 1.01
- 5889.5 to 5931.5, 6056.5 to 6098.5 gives 1.06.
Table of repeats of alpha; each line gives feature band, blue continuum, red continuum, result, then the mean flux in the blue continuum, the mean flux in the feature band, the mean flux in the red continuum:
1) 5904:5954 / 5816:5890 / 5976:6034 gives -0.01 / 9.94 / 9.85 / 9.53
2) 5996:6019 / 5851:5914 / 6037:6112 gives 0.04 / 9.43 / 9.36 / 9.89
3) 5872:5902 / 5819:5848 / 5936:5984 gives 0.13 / 10.3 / 8.95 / 9.81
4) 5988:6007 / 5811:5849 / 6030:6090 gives 0.09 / 10.4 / 9.36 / 10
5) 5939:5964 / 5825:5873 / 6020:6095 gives 0.04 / 10.1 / 9.7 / 9.98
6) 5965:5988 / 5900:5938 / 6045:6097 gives 0.01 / 9.78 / 9.84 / 10.1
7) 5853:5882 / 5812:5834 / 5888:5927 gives 0.01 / 10.5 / 9.77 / 9.34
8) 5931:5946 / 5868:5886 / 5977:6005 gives -0.06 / 9.47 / 10.1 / 9.55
